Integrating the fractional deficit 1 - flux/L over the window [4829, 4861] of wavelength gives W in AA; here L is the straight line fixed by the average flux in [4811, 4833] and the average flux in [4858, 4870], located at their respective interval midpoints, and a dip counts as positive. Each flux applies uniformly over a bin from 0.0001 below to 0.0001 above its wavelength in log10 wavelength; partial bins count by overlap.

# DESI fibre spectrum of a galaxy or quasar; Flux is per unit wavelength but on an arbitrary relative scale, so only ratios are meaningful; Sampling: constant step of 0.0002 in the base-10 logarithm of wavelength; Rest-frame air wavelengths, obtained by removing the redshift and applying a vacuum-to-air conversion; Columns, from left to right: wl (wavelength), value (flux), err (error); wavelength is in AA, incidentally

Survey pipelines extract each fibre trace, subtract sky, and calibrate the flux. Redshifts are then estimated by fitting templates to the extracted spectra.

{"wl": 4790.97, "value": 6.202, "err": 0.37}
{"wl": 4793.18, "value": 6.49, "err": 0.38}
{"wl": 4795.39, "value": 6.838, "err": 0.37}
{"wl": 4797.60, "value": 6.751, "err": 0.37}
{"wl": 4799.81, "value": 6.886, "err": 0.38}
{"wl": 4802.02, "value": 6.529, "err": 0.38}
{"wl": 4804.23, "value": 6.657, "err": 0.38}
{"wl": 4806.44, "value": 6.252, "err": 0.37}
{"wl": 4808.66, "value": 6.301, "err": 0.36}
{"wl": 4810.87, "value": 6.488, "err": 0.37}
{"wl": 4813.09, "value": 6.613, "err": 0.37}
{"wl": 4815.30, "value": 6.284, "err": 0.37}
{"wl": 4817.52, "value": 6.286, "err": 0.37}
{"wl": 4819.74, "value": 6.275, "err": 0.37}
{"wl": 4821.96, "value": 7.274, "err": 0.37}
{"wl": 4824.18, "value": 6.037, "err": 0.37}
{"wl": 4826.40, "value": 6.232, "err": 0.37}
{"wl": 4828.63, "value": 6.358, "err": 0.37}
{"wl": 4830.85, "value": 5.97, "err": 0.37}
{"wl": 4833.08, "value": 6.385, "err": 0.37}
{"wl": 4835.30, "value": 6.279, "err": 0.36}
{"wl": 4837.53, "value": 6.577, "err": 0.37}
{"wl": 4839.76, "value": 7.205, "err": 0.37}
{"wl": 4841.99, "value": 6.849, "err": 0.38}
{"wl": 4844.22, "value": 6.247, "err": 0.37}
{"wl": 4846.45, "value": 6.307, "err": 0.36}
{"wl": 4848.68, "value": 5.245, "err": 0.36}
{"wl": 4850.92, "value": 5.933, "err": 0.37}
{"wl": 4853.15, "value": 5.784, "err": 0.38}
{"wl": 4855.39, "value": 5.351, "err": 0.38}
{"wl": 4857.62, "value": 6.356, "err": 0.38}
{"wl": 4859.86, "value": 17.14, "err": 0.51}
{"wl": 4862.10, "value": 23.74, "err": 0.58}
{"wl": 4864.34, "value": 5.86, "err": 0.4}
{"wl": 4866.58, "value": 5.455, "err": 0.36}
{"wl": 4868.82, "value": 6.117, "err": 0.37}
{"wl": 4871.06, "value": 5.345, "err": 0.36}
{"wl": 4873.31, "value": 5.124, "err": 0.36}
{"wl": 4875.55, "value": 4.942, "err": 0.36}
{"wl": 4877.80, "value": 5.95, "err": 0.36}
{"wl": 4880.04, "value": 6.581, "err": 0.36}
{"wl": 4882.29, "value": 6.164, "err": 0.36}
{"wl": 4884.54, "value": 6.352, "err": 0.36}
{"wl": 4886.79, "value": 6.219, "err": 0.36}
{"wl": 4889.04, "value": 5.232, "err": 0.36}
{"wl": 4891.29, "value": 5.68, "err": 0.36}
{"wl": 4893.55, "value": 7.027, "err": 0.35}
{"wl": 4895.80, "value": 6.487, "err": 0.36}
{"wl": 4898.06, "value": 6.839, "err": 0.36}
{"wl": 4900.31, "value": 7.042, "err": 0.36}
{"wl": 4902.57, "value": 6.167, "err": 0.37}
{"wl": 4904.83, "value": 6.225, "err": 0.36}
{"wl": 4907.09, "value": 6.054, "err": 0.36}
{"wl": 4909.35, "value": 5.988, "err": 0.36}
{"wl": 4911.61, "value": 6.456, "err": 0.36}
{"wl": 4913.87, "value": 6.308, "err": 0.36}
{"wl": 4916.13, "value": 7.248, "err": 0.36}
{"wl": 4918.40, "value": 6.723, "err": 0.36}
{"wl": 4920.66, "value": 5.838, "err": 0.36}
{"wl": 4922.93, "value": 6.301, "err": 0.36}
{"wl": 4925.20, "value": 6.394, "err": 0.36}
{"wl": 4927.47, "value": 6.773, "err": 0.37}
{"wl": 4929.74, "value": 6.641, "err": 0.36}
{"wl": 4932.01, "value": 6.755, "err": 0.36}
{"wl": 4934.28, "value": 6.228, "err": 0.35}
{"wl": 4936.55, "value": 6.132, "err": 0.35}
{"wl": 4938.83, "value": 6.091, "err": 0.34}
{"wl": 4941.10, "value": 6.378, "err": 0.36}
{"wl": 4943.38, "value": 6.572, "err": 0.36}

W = 7.4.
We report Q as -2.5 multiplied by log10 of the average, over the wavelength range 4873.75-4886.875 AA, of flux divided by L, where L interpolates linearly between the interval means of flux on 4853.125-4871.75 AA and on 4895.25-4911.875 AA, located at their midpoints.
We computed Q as 0.32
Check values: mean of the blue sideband 9.29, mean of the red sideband 6.4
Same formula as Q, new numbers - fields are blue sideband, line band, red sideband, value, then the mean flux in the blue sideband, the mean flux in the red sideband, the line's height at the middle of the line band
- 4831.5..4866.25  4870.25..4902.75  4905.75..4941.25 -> 0.18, 8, 6.39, 7.19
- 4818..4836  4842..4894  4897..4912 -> -0.12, 6.35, 6.39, 6.37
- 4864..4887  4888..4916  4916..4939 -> -0.03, 5.81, 6.44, 6.13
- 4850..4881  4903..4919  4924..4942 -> 0.08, 7.85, 6.42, 6.89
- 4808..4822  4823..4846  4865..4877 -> -0.06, 6.45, 5.43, 6.1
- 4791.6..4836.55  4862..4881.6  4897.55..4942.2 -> -0.06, 6.46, 6.42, 6.44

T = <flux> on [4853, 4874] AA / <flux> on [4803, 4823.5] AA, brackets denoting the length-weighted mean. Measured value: 1.4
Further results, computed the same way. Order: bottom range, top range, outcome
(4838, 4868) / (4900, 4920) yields 0.78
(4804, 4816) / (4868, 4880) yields 0.87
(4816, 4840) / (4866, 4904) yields 0.94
